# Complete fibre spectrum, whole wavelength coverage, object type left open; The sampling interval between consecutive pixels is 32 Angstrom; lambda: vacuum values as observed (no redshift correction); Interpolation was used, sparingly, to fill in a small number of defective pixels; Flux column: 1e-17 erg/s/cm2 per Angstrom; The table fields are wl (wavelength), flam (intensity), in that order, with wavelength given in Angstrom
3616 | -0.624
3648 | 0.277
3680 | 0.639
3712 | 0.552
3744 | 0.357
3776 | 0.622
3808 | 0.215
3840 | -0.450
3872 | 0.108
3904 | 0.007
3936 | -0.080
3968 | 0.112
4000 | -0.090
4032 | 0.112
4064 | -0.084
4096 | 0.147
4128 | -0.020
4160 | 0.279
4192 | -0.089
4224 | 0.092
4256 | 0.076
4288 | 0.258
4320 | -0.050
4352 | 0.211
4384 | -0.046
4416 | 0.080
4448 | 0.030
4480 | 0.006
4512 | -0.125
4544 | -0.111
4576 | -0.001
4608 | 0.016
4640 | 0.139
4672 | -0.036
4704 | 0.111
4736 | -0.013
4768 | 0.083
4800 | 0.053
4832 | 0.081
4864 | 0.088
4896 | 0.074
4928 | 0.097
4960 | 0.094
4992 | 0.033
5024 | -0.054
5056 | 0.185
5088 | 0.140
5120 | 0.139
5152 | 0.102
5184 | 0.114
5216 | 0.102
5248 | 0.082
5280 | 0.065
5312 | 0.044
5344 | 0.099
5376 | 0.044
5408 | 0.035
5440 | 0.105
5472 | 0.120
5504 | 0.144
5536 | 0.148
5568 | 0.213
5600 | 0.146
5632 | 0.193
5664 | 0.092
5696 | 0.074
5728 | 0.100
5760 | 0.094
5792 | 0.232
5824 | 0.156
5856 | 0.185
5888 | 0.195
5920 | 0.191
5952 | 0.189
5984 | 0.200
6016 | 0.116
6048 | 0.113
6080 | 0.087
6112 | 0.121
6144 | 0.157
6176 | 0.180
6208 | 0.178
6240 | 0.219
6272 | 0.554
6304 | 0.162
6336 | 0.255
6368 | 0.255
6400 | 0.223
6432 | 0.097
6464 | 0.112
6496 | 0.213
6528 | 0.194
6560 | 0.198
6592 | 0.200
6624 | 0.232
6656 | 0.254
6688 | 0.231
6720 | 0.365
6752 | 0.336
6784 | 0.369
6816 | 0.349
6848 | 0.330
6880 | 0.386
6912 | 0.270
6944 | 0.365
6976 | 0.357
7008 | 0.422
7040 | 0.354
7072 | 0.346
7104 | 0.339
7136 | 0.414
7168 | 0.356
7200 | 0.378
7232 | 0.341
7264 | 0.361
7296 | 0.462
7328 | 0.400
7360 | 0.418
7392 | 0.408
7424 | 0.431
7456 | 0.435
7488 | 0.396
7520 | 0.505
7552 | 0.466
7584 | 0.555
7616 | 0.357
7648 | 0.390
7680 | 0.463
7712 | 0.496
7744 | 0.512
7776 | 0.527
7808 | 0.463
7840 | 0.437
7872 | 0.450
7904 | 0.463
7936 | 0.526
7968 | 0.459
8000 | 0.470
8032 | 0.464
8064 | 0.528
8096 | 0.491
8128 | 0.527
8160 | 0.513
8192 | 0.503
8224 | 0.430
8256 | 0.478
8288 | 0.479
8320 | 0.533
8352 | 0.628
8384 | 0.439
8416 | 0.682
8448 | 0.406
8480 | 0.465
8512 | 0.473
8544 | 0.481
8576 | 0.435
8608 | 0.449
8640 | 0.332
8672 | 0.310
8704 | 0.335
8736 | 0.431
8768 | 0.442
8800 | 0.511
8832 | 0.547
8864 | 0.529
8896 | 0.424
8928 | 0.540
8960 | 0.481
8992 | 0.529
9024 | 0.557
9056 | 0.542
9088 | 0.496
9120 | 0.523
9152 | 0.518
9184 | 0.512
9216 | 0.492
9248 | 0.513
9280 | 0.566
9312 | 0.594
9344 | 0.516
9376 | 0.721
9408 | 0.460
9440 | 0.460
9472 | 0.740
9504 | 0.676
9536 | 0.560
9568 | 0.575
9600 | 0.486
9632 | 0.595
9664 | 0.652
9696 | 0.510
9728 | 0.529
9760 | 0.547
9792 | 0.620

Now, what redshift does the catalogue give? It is 0.68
